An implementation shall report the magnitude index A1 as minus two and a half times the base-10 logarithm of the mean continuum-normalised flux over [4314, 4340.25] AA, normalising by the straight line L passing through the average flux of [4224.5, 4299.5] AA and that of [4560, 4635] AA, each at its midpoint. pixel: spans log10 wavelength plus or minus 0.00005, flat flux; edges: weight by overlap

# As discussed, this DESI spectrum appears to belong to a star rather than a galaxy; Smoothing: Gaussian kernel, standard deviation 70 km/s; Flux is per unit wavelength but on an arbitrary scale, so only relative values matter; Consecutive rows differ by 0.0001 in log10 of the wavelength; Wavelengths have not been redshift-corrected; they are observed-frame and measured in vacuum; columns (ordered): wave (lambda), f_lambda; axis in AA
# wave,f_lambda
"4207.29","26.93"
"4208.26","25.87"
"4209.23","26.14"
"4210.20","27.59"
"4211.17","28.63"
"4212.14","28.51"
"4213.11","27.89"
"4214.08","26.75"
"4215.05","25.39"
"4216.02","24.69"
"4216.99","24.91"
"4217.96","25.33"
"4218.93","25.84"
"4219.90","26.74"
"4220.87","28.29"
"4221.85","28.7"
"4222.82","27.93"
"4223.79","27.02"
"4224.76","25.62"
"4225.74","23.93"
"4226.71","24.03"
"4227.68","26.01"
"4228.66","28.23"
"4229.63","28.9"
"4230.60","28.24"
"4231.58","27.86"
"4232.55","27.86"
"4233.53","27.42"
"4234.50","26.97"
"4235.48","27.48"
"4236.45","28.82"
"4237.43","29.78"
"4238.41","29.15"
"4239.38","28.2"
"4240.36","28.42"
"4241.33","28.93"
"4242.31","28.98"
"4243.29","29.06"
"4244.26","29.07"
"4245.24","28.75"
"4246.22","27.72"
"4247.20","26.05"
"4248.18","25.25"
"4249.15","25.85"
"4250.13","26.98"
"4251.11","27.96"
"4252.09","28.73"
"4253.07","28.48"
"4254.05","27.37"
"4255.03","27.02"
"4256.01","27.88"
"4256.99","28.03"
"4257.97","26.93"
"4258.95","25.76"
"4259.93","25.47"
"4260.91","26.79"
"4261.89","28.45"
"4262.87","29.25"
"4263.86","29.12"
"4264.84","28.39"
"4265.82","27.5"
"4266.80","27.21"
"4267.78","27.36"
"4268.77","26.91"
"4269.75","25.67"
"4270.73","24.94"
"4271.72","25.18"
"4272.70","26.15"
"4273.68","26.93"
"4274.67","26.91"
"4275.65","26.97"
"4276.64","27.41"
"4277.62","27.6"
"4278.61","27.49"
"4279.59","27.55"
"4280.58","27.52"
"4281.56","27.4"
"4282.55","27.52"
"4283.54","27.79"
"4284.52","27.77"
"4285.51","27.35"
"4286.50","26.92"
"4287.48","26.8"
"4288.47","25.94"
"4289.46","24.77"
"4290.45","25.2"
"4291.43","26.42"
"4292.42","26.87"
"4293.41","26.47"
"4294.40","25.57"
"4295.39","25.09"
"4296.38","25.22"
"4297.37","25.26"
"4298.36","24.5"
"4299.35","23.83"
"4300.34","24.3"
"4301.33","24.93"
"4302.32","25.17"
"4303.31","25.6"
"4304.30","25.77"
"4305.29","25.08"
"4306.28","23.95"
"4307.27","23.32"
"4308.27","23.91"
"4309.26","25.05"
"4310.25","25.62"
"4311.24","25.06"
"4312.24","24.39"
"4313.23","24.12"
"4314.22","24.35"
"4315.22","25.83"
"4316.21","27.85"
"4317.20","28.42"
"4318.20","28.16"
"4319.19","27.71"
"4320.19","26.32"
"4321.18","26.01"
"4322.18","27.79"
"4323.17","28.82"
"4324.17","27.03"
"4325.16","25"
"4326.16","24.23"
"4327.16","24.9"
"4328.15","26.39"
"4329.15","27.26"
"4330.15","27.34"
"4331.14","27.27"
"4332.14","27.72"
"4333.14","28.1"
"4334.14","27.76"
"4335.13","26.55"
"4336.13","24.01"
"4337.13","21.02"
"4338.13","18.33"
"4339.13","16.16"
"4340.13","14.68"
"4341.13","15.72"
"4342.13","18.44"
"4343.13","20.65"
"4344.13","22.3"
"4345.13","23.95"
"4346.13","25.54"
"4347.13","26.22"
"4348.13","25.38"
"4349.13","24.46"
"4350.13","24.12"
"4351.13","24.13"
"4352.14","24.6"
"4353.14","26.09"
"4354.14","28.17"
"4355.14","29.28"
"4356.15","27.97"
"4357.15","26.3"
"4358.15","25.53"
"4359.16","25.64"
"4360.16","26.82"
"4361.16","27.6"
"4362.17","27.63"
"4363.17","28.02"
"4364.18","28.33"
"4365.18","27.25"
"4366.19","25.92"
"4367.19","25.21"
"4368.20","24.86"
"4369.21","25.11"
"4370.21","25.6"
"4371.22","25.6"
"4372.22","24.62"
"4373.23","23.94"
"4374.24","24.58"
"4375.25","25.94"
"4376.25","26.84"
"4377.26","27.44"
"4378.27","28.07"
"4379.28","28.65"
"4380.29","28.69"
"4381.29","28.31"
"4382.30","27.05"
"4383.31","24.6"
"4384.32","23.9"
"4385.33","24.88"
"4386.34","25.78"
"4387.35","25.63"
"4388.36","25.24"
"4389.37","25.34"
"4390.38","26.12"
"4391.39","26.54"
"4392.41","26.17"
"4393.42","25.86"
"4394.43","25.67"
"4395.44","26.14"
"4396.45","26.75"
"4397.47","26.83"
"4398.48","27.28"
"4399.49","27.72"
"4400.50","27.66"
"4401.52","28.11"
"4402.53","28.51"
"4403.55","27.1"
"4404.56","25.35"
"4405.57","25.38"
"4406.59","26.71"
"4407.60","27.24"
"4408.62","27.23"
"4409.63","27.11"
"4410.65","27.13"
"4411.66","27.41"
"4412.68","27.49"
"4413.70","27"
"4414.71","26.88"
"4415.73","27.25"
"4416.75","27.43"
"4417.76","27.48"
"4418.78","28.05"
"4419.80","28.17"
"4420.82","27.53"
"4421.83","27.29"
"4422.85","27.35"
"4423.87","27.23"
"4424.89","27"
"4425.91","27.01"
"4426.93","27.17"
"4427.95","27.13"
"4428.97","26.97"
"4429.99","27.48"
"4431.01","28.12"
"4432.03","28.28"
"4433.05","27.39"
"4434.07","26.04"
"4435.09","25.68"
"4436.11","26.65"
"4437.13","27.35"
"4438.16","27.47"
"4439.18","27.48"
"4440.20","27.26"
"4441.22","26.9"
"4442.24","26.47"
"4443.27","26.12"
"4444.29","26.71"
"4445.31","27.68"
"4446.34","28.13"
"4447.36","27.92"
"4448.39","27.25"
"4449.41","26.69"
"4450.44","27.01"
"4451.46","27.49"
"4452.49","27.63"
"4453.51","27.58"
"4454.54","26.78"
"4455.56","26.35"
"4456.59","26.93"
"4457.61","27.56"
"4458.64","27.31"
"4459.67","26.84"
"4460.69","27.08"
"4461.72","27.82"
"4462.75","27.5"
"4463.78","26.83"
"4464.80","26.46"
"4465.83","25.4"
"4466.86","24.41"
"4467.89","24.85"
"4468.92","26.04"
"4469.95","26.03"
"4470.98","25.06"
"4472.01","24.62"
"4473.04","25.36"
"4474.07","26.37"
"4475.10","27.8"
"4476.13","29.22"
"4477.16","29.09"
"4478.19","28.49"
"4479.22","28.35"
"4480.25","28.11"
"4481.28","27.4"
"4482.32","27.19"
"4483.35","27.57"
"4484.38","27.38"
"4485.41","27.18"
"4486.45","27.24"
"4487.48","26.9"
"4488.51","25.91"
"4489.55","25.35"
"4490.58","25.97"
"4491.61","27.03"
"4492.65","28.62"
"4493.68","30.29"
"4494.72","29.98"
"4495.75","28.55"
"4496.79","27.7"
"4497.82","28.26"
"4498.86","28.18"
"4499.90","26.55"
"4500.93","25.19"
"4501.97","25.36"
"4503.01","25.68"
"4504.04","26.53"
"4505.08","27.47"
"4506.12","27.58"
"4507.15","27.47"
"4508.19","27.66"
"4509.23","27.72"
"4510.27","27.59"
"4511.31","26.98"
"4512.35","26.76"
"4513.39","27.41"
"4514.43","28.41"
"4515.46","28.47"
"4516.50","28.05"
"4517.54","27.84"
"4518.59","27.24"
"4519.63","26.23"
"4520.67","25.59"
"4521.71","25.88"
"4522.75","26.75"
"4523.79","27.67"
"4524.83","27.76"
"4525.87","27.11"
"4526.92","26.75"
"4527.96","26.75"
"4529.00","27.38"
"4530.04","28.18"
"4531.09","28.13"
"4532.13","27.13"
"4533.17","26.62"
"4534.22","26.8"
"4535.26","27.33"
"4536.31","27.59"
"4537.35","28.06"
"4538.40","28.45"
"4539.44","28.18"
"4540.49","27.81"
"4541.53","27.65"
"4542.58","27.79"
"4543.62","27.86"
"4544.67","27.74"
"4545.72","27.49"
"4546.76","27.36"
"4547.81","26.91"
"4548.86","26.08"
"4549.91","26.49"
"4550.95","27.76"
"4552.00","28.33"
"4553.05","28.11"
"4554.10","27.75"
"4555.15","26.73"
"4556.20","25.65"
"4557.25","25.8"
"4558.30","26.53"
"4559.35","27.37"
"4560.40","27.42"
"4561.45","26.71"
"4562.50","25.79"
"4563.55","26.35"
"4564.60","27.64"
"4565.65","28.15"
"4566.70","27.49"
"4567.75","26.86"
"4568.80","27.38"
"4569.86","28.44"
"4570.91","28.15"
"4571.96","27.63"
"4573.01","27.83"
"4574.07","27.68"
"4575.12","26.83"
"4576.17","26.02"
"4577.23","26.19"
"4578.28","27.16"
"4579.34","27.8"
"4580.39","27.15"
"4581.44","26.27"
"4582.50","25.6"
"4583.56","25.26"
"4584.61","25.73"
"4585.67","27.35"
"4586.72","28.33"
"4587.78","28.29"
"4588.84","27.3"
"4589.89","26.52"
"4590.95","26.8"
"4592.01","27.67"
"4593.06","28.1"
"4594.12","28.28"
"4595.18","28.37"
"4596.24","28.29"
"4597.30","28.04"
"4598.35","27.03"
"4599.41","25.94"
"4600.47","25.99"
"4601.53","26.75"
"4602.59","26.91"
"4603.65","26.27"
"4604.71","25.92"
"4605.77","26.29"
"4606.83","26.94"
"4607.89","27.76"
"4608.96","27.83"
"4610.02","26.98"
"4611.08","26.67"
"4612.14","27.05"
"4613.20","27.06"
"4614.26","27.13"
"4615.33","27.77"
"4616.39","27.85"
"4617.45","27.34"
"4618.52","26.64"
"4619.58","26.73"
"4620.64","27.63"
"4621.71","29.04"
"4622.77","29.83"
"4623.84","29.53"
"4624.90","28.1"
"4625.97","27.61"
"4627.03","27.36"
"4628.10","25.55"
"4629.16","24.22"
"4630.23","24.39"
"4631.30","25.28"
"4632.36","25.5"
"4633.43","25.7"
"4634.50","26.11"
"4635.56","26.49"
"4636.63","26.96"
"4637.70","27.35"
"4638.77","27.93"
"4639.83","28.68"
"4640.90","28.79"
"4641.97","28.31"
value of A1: 0.06 mag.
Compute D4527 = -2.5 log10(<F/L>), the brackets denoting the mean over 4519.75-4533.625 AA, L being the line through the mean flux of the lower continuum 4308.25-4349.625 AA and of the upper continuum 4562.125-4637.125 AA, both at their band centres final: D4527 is -0.03 mag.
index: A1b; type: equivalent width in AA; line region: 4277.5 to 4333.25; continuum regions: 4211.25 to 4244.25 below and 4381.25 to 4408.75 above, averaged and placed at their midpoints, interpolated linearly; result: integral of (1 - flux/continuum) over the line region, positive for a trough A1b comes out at 1.6 AA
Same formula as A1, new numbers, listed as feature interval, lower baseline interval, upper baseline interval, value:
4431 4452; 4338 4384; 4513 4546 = -0.04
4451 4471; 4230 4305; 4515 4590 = 0.02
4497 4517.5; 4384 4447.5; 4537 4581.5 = 0.00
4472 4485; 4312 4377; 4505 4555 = -0.03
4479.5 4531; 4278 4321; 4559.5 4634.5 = -0.02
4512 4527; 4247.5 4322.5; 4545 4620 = -0.01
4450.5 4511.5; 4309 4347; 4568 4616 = -0.04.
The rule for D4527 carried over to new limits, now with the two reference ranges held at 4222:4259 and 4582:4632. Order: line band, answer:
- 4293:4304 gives 0.10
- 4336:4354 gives 0.24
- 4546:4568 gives 0.01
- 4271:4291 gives 0.03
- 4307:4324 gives 0.06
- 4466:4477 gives 0.05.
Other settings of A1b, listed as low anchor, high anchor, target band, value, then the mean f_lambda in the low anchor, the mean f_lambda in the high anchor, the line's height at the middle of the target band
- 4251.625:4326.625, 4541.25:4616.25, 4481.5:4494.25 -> -0.2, 26.4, 27.1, 26.9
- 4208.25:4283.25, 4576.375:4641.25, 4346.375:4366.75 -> 0.6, 27.3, 27.1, 27.2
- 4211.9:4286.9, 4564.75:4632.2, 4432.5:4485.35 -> 0.5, 27.3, 27.1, 27.2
